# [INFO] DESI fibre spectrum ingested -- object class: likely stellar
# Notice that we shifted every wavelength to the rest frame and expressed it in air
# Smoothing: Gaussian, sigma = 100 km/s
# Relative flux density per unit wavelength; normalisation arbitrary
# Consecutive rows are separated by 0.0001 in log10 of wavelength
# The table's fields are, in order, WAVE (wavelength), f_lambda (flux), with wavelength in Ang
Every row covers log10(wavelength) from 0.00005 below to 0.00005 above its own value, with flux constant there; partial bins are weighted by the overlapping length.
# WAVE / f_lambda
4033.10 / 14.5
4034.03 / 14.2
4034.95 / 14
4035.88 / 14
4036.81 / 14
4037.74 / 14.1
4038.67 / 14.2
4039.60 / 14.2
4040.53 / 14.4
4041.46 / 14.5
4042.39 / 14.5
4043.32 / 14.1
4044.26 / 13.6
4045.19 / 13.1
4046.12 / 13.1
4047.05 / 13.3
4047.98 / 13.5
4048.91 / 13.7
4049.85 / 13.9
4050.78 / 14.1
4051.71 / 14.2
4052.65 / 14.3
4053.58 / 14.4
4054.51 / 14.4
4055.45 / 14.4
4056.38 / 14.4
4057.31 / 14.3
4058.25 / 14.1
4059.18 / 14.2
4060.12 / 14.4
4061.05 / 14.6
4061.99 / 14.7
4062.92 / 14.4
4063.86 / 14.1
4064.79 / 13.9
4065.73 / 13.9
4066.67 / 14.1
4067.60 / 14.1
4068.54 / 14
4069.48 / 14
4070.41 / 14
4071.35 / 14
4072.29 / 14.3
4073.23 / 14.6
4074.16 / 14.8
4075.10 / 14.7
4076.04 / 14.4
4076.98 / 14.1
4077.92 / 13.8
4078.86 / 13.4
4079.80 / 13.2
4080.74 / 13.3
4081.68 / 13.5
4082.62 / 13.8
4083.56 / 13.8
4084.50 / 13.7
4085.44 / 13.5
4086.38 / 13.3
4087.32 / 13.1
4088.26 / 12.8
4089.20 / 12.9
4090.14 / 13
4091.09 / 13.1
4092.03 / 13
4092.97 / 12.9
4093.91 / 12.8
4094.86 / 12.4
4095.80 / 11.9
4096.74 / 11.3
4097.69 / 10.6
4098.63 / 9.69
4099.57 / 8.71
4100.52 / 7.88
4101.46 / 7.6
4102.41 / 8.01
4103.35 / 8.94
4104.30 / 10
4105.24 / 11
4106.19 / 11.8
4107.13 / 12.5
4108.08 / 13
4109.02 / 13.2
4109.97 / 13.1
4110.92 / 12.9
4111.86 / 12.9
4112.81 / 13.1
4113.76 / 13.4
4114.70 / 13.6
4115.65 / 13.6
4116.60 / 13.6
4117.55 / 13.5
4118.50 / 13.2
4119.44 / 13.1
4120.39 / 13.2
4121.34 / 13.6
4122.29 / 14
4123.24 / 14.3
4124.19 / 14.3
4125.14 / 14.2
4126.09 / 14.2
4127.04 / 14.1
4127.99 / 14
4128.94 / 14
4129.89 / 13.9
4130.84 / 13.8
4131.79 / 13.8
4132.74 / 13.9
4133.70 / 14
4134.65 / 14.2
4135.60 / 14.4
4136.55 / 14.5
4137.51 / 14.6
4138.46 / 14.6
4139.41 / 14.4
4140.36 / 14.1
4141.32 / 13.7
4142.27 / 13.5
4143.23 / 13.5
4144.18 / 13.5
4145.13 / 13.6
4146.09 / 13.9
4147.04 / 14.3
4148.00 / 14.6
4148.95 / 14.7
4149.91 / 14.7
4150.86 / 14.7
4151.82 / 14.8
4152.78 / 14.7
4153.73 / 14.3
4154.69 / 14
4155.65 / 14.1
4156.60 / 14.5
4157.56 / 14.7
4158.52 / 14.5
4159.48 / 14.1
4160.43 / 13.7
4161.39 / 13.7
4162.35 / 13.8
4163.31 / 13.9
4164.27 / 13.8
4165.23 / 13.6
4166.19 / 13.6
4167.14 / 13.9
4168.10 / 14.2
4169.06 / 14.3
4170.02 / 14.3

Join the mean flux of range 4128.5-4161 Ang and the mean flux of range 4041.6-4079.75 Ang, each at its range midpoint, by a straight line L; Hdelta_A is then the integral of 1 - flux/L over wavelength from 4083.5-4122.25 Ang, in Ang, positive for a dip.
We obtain 5.4 Ang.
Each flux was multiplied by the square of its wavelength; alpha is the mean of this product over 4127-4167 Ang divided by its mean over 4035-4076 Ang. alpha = 1.04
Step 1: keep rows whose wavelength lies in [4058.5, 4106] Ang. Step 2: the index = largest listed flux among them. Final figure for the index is 14.8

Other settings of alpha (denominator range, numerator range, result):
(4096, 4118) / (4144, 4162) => 1.27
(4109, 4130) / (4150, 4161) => 1.08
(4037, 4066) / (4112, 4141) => 1.02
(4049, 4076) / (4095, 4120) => 0.84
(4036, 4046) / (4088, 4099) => 0.89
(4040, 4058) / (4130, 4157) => 1.06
